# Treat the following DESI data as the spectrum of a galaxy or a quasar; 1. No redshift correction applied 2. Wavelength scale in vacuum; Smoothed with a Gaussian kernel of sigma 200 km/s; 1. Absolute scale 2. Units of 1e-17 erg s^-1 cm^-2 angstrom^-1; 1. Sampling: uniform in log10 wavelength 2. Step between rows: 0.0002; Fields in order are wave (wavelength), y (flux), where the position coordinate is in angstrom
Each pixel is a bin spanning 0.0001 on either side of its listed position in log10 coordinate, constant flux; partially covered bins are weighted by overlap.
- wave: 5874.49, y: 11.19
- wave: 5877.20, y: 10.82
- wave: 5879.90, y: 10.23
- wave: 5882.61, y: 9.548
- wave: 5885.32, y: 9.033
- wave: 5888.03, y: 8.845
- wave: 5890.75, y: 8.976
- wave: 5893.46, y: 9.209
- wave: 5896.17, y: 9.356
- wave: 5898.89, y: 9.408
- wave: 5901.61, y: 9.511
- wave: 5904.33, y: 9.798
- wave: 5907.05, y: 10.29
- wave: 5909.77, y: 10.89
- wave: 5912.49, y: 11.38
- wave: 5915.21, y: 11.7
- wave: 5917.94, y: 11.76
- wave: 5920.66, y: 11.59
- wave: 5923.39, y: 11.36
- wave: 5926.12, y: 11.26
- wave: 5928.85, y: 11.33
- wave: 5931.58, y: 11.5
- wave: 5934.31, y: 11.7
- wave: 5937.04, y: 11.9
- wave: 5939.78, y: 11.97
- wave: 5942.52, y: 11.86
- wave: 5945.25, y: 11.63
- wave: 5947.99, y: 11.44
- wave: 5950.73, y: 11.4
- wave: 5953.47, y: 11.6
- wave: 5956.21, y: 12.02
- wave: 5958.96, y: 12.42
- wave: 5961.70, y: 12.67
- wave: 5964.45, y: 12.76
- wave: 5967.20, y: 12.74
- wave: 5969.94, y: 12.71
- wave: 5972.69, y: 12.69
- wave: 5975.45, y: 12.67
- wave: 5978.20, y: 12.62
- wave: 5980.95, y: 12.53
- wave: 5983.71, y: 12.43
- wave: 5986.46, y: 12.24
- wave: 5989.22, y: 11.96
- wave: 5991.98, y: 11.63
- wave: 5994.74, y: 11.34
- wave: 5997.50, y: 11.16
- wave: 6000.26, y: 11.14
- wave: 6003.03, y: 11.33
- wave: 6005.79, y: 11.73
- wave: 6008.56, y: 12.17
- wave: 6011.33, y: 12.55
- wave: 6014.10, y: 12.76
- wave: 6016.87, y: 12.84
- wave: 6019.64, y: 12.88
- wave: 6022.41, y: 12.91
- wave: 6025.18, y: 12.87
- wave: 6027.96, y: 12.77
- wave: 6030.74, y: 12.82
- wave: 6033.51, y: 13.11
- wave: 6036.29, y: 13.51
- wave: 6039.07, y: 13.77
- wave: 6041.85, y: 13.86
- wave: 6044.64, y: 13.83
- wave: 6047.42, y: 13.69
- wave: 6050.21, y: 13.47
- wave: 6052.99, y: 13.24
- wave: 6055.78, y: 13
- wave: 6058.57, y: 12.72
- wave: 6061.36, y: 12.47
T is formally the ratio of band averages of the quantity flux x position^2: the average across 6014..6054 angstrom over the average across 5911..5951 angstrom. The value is 1.2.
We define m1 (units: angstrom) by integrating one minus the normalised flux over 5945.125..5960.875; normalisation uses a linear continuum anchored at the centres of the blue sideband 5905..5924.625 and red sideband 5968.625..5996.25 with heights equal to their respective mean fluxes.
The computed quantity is 0.0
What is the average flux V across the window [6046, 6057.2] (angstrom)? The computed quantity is 13.4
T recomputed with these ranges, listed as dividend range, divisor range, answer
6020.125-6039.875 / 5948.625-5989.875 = 1.08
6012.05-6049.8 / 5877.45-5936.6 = 1.32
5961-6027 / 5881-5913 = 1.32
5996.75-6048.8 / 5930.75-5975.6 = 1.08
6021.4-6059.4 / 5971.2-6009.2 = 1.13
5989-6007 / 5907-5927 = 1.04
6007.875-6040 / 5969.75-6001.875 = 1.09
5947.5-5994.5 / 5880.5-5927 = 1.23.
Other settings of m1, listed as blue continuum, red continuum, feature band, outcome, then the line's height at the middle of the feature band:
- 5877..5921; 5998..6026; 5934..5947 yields -1.1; 10.9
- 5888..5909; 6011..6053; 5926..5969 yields -4.2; 10.9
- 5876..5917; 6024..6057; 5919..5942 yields -1.8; 10.7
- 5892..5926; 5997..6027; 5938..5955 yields -0.8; 11.2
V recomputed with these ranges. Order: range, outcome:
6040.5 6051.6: 13.7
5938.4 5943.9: 11.9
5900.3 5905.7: 9.65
